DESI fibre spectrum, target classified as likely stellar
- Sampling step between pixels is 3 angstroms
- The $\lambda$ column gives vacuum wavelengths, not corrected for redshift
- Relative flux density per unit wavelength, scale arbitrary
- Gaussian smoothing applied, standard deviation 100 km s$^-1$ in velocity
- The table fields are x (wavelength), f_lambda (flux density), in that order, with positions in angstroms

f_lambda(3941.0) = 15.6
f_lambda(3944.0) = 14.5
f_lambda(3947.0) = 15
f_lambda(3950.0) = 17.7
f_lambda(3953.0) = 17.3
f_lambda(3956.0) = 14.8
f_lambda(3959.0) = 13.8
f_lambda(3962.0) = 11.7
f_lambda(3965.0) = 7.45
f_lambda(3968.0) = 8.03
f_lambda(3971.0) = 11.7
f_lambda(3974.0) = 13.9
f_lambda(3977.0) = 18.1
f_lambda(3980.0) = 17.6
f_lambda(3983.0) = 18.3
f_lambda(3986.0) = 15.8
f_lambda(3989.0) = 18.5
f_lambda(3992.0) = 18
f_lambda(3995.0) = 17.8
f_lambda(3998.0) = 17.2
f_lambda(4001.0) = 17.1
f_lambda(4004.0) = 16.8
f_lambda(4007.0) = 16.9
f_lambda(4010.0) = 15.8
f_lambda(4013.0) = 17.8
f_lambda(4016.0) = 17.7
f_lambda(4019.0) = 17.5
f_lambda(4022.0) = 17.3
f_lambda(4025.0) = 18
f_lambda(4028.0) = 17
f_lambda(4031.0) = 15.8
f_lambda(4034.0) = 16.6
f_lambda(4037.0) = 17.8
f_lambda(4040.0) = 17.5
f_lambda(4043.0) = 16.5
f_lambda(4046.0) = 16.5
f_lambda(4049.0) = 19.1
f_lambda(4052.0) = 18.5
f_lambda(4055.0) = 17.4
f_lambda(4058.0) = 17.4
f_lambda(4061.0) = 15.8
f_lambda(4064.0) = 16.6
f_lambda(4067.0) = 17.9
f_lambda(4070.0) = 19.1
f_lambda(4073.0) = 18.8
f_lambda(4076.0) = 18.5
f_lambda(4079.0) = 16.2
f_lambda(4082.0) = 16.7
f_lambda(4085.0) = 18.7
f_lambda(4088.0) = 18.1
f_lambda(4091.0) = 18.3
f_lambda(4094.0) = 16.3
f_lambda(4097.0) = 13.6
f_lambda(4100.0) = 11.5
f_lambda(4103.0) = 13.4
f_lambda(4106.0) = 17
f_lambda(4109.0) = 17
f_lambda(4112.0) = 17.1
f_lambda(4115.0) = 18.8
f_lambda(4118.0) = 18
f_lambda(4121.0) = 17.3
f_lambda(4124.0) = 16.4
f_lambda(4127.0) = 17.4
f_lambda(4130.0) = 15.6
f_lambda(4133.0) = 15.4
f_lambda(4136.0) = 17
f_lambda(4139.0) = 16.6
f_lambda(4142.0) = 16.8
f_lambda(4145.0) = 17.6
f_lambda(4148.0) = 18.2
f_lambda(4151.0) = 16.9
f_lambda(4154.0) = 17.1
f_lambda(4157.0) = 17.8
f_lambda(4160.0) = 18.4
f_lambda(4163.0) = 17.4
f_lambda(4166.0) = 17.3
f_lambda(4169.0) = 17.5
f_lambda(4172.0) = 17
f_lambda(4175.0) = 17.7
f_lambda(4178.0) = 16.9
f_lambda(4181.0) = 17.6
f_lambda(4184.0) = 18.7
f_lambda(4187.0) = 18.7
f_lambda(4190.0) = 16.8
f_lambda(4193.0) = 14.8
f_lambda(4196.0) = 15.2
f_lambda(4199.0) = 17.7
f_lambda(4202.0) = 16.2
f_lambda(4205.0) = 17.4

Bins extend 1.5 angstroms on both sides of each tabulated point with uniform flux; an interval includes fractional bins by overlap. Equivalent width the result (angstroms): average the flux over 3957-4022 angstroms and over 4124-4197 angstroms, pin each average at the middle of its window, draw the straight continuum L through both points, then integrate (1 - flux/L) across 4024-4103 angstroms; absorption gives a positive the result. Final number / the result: -3.7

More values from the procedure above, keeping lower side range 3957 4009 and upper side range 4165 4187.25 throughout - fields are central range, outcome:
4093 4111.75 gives 2.02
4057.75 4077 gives -1.72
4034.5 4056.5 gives -2.16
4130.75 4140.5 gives 0.48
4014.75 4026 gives -1.38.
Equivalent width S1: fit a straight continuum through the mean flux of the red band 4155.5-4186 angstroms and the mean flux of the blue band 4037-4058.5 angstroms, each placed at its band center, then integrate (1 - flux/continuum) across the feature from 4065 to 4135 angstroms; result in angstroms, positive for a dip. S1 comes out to 3.10 angstroms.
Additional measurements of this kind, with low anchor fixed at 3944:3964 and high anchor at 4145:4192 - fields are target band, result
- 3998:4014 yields -1.4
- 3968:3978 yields 1.1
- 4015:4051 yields -3.3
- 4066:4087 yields -2.1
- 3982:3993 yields -1.7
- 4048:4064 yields -1.4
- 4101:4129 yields 0.1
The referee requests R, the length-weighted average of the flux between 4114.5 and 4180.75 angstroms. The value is 17.2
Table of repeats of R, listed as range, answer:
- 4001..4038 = 17.1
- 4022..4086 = 17.4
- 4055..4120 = 16.9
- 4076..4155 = 16.7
